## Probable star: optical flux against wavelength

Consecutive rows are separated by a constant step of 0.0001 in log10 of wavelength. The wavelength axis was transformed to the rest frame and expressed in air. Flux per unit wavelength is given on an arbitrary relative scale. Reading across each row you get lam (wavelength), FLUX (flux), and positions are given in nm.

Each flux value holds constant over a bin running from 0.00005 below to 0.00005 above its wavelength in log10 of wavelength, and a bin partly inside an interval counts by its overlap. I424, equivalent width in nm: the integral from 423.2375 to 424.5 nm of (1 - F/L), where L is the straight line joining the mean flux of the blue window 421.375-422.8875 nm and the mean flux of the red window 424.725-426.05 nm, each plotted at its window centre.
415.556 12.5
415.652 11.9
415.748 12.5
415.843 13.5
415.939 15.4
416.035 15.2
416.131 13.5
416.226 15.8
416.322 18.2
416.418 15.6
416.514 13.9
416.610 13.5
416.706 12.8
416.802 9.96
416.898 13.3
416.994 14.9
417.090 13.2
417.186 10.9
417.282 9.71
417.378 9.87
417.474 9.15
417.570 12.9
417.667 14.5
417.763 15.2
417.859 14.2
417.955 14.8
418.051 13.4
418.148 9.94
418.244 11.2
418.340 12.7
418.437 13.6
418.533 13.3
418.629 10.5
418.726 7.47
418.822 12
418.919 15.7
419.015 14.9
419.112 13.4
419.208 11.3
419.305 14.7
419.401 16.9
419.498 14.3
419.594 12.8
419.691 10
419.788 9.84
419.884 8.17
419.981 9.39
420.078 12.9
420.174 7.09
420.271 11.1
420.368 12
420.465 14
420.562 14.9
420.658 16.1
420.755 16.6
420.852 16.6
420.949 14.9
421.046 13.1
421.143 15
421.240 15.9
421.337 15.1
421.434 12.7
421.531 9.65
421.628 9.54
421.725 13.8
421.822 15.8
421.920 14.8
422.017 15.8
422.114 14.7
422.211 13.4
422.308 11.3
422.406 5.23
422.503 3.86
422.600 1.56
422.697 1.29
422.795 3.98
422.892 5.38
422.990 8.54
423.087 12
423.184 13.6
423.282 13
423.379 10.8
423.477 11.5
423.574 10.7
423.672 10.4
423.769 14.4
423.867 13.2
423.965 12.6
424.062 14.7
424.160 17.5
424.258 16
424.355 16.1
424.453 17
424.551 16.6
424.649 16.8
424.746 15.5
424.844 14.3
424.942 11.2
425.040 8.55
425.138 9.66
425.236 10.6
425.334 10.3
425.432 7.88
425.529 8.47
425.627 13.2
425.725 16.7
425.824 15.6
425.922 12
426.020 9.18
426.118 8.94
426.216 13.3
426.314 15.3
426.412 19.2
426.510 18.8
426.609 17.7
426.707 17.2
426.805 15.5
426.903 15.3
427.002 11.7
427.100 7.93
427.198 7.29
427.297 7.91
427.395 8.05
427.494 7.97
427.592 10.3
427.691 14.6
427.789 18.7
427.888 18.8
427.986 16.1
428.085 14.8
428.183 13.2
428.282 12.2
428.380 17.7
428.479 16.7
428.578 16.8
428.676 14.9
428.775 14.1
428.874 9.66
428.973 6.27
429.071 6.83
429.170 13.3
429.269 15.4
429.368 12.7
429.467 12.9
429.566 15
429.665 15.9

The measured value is -0.34 nm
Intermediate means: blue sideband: 9.73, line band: 13.7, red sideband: 11.6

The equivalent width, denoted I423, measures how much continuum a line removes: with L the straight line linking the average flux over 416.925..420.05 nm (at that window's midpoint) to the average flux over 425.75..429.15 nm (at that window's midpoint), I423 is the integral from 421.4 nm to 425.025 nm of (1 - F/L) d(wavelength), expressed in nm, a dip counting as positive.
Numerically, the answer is 0.28 nm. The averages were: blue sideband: 12.3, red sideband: 13.3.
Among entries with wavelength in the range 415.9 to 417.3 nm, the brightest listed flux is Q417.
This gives 18.2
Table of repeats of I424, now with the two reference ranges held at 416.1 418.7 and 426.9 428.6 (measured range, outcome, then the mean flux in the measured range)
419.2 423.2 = 0.405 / 11.6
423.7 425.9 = -0.080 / 13.4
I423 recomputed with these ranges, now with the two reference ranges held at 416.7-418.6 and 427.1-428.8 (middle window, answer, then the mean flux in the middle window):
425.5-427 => -0.14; 14.4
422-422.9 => 0.38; 7.47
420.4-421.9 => -0.17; 14.2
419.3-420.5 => 0.09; 11.7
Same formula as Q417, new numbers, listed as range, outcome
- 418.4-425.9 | 17.5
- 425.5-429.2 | 19.2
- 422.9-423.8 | 14.4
